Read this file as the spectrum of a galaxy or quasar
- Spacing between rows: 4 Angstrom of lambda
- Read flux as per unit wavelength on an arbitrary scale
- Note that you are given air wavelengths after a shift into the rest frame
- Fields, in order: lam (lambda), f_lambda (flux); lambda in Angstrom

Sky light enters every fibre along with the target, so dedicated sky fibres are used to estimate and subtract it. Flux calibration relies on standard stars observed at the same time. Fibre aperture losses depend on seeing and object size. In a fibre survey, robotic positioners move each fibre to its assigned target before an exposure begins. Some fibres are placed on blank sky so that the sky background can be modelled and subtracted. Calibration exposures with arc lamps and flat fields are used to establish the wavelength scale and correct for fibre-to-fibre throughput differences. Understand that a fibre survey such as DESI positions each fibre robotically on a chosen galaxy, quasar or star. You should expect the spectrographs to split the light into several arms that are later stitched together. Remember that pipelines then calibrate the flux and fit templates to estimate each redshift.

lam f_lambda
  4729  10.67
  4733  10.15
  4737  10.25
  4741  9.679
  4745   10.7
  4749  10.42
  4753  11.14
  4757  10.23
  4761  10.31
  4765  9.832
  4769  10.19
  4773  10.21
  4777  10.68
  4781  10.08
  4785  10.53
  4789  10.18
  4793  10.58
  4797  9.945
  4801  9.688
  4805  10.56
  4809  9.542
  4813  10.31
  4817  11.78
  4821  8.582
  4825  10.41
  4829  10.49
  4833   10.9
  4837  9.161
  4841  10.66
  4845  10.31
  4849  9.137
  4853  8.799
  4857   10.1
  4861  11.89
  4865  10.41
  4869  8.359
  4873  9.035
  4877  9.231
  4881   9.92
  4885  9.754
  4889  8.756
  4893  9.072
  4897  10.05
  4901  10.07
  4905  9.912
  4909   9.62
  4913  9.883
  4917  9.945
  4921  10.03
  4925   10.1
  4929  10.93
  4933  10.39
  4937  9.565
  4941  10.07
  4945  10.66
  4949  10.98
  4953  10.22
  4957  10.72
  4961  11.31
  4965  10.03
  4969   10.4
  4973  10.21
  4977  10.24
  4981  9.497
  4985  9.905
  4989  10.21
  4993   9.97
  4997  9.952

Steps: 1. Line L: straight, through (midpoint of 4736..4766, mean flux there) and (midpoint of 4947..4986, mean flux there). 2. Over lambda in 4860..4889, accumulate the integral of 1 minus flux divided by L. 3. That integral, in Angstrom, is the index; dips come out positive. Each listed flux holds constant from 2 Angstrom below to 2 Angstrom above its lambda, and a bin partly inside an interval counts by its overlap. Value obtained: 2.0 Angstrom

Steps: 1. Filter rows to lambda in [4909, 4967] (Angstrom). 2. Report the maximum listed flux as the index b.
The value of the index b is 11.31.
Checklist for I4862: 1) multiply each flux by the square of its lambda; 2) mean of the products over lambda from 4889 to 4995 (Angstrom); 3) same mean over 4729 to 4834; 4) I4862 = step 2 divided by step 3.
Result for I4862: 1.05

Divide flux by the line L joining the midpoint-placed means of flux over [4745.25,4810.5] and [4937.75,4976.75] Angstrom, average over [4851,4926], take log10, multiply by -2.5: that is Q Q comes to 0.072 mag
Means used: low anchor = 10.3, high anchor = 10.5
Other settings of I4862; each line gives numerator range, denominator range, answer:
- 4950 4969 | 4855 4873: 1.09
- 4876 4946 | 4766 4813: 1.02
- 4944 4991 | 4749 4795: 1.08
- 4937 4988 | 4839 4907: 1.10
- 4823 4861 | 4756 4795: 1.01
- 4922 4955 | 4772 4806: 1.07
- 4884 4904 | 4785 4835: 0.96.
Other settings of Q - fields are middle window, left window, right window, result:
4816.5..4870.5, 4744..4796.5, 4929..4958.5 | 0.04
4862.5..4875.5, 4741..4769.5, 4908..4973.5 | 0.11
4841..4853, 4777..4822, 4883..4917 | 0.03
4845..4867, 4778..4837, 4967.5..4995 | 0.01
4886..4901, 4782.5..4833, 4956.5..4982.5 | 0.10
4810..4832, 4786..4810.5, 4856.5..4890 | -0.03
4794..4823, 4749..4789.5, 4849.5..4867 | 0.02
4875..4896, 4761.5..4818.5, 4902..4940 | 0.08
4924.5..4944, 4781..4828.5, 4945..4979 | 0.02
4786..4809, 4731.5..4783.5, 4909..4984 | 0.02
